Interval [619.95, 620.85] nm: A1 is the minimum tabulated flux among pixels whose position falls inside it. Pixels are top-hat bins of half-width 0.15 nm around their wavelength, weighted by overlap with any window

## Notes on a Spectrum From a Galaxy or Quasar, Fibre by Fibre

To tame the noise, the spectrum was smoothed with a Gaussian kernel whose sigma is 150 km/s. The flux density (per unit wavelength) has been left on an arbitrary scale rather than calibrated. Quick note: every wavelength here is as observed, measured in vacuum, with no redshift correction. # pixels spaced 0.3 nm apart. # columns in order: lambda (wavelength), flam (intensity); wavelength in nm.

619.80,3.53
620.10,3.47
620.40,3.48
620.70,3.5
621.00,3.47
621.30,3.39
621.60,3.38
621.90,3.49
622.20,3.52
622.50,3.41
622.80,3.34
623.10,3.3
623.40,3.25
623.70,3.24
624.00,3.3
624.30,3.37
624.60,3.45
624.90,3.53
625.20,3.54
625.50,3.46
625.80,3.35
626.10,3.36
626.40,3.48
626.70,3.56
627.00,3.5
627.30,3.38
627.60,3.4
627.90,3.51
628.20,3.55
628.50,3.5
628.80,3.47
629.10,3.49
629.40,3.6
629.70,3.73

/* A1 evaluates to 3.47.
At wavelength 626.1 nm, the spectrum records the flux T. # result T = 3.36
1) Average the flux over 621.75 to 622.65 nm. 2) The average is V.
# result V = 3.47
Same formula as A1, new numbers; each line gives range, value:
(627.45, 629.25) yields 3.4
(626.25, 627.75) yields 3.38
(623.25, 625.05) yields 3.24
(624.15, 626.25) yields 3.35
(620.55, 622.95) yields 3.34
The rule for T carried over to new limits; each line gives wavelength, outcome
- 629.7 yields 3.73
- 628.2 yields 3.55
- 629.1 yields 3.49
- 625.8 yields 3.35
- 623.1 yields 3.3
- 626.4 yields 3.48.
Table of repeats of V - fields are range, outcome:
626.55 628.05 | 3.47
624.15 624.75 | 3.41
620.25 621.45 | 3.46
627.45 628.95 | 3.49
